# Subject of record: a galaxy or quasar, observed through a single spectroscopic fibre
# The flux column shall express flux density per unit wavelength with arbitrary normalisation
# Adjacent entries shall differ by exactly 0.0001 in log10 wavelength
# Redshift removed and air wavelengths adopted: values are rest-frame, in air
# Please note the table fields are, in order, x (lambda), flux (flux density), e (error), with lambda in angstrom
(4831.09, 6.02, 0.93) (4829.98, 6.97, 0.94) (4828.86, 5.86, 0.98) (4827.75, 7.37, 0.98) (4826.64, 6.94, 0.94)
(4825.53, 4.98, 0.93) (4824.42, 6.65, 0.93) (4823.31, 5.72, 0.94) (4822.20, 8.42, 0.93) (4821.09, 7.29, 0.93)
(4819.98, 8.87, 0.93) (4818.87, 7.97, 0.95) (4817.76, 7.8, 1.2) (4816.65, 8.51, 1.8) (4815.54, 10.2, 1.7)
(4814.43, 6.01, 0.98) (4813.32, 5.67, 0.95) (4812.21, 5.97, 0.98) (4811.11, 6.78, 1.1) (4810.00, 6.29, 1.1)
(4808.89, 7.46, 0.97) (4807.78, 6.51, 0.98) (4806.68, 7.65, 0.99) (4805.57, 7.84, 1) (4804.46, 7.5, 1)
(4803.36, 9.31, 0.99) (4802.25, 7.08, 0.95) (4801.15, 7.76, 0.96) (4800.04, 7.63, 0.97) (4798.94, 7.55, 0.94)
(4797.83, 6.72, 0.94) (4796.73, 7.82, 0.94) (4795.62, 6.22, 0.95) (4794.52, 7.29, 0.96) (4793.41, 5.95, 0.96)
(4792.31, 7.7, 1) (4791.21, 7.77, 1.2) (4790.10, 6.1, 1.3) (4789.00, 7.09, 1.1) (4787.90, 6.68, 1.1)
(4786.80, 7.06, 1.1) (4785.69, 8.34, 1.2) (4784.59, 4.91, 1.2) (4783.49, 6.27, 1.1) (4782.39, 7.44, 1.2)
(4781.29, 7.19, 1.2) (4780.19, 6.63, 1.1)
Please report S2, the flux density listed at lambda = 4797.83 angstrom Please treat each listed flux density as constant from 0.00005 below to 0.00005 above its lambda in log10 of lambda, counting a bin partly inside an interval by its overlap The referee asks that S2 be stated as 6.72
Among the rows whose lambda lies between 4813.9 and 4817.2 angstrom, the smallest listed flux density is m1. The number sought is 6.01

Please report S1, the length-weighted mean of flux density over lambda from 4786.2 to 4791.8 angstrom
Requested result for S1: 6.95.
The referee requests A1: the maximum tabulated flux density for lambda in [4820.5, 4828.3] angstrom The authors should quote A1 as 8.42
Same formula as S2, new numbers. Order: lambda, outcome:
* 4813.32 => 5.67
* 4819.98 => 8.87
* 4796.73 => 7.82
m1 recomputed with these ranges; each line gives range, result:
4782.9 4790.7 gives 4.91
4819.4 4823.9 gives 5.72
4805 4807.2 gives 7.65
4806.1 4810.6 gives 6.29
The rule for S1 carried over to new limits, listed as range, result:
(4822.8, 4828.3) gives 6.34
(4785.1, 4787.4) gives 7.61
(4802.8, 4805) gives 8.42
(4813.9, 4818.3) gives 8.14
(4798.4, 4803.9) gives 7.87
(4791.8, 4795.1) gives 6.97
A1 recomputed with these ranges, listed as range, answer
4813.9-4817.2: 10.2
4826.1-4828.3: 7.37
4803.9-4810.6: 7.84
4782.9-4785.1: 6.27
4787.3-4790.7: 7.09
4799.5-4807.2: 9.31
